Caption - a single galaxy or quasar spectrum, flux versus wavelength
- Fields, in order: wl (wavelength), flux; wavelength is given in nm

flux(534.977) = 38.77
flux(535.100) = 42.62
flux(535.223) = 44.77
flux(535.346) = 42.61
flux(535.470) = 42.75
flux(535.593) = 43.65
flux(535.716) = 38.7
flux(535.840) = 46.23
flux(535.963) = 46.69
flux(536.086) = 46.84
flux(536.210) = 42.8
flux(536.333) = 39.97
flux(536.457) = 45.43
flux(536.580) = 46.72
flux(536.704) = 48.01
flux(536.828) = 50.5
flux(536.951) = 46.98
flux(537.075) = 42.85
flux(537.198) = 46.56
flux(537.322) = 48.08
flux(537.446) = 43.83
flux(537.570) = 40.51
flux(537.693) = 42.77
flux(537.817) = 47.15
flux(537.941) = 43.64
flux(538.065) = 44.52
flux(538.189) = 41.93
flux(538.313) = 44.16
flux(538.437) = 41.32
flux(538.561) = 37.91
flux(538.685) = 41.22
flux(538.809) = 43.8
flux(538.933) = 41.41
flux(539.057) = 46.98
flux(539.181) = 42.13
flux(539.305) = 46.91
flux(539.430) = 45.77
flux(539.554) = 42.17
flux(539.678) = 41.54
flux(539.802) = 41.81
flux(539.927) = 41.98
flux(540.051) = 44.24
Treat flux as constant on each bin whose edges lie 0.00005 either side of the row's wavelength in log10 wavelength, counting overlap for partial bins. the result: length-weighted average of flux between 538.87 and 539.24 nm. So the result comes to 43.6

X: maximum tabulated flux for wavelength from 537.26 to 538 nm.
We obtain 48.08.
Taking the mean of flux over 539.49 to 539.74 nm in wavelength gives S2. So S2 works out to 42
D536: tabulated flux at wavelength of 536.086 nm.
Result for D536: 46.84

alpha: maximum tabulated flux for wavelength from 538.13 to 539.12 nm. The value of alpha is 46.98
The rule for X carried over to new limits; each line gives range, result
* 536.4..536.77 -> 48.01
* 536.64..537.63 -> 50.5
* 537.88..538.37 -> 44.52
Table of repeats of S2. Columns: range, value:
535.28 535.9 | 42.8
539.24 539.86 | 43.7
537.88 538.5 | 43.1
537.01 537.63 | 44.4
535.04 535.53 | 43.2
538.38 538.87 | 41.1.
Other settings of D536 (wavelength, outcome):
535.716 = 38.7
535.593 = 43.65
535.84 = 46.23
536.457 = 45.43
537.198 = 46.56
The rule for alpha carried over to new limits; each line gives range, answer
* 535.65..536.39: 46.84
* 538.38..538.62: 41.32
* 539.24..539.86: 46.91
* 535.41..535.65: 43.65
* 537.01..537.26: 46.56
